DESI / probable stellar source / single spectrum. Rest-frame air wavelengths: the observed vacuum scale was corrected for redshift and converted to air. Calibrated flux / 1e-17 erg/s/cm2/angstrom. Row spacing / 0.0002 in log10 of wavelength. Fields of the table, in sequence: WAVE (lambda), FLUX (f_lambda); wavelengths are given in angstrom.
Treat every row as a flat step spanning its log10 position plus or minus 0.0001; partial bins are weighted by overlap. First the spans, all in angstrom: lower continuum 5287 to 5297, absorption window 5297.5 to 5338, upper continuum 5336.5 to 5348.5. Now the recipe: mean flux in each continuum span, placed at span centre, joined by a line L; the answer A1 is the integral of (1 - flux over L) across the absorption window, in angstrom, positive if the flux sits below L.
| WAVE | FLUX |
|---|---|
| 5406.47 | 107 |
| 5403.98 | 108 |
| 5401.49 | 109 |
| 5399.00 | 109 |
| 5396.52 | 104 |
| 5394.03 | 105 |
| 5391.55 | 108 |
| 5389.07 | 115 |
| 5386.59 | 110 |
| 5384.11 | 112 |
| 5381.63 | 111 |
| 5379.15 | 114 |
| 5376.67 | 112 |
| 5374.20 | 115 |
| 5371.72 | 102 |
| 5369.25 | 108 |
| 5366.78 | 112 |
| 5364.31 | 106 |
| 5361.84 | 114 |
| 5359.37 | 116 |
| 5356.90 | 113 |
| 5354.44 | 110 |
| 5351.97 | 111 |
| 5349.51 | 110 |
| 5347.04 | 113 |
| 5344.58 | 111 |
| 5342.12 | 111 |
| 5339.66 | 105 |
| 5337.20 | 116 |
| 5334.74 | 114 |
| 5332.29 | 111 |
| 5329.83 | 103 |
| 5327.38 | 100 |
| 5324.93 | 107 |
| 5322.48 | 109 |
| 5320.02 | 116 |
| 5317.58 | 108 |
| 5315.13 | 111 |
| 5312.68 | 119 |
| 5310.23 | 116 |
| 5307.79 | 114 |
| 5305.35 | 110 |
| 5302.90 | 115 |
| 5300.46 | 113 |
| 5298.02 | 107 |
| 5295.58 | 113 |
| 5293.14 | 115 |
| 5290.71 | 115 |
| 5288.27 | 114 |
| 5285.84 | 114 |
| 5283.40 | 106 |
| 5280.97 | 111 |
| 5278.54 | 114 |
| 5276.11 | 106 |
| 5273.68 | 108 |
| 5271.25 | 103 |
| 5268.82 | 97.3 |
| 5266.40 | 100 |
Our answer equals 0.5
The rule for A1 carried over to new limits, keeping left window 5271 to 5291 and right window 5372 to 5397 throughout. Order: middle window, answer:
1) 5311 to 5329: 0.0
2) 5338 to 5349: 0.0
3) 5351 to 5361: -0.2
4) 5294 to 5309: -0.2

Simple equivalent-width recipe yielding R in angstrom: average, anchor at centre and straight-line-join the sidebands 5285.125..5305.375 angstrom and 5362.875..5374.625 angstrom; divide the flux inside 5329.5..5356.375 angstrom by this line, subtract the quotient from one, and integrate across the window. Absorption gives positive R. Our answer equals -0.2 angstrom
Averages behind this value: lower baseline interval 113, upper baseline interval 108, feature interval 111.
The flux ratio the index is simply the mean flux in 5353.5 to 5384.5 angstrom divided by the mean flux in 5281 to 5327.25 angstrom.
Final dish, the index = 0.99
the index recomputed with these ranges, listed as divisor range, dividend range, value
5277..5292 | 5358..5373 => 0.98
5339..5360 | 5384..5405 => 0.98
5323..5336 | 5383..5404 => 1.02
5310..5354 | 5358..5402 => 1.00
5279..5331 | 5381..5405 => 0.98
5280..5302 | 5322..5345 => 0.97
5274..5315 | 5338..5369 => 0.99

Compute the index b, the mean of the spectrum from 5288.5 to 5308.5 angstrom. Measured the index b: 113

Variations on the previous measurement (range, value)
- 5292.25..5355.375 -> 111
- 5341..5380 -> 111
